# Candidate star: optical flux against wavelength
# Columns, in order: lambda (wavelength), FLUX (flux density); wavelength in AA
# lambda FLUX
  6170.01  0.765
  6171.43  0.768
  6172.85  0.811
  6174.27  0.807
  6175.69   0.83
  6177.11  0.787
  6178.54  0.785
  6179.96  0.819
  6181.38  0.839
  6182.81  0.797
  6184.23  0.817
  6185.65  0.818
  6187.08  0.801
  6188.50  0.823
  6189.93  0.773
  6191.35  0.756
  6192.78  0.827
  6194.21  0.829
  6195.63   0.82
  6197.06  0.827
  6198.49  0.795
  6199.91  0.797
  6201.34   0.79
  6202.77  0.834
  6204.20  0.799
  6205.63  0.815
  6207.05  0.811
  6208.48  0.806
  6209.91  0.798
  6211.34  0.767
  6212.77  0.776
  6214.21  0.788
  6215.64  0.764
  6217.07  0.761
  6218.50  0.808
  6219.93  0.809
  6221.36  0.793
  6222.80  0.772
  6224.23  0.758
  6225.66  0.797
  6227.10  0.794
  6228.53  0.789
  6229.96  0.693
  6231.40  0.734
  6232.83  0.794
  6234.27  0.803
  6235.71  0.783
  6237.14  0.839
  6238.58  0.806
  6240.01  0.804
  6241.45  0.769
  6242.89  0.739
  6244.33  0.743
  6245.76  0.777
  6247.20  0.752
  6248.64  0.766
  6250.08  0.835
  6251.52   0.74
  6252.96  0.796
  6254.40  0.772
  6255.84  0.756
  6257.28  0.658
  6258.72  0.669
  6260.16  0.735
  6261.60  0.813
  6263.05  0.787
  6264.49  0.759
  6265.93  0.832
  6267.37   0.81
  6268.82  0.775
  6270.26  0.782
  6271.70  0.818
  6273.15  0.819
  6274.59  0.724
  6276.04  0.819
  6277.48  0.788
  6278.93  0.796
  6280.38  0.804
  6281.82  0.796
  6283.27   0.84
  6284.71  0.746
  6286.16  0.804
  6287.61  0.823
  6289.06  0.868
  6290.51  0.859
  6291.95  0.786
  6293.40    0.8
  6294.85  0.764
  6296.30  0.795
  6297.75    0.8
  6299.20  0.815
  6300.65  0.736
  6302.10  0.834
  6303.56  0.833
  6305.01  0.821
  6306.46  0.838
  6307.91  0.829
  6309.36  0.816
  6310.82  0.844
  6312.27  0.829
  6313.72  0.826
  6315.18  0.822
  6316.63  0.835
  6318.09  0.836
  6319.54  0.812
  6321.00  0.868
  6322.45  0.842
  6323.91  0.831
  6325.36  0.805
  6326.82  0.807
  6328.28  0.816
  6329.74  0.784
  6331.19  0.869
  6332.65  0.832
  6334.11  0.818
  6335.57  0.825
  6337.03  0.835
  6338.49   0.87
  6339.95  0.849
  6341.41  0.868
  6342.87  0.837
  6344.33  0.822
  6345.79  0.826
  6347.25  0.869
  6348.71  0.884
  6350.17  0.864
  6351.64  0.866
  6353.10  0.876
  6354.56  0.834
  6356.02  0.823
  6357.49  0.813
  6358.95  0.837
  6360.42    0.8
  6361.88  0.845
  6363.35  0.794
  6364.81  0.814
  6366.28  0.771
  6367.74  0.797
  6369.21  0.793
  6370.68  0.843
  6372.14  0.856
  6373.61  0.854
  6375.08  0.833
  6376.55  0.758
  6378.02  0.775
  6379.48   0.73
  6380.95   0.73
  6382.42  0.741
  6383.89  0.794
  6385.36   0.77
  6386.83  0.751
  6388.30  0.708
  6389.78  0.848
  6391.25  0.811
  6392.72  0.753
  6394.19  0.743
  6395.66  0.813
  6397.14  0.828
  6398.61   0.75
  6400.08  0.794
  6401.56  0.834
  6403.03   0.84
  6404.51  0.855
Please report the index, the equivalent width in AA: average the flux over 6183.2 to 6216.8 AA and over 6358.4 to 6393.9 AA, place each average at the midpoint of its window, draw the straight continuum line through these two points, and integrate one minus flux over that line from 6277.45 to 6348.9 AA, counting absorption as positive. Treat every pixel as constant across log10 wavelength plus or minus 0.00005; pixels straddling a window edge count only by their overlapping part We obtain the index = -2.6 AA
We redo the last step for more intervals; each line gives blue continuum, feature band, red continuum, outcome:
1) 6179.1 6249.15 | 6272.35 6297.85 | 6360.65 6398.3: -0.4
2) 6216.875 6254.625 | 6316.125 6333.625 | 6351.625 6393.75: -0.8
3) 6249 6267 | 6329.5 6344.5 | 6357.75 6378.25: -0.8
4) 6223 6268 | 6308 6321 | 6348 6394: -0.7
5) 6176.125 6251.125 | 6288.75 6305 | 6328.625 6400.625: -0.1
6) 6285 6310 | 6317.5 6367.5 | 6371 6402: -2.2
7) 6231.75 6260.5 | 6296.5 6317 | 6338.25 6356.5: 0.0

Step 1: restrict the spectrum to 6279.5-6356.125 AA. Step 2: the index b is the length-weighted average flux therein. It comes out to 0.827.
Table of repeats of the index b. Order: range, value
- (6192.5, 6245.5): 0.79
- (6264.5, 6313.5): 0.807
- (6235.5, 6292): 0.785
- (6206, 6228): 0.787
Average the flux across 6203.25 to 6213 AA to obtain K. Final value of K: 0.798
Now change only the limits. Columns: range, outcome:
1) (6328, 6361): 0.84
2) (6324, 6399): 0.813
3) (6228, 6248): 0.773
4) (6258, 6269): 0.772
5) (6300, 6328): 0.824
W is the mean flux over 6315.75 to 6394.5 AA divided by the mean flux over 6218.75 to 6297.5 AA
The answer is 1.0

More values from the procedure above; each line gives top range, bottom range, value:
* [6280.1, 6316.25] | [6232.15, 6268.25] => 1.05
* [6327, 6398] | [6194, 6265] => 1.04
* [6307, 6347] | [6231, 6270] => 1.08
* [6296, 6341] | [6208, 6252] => 1.06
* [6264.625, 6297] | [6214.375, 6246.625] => 1.03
